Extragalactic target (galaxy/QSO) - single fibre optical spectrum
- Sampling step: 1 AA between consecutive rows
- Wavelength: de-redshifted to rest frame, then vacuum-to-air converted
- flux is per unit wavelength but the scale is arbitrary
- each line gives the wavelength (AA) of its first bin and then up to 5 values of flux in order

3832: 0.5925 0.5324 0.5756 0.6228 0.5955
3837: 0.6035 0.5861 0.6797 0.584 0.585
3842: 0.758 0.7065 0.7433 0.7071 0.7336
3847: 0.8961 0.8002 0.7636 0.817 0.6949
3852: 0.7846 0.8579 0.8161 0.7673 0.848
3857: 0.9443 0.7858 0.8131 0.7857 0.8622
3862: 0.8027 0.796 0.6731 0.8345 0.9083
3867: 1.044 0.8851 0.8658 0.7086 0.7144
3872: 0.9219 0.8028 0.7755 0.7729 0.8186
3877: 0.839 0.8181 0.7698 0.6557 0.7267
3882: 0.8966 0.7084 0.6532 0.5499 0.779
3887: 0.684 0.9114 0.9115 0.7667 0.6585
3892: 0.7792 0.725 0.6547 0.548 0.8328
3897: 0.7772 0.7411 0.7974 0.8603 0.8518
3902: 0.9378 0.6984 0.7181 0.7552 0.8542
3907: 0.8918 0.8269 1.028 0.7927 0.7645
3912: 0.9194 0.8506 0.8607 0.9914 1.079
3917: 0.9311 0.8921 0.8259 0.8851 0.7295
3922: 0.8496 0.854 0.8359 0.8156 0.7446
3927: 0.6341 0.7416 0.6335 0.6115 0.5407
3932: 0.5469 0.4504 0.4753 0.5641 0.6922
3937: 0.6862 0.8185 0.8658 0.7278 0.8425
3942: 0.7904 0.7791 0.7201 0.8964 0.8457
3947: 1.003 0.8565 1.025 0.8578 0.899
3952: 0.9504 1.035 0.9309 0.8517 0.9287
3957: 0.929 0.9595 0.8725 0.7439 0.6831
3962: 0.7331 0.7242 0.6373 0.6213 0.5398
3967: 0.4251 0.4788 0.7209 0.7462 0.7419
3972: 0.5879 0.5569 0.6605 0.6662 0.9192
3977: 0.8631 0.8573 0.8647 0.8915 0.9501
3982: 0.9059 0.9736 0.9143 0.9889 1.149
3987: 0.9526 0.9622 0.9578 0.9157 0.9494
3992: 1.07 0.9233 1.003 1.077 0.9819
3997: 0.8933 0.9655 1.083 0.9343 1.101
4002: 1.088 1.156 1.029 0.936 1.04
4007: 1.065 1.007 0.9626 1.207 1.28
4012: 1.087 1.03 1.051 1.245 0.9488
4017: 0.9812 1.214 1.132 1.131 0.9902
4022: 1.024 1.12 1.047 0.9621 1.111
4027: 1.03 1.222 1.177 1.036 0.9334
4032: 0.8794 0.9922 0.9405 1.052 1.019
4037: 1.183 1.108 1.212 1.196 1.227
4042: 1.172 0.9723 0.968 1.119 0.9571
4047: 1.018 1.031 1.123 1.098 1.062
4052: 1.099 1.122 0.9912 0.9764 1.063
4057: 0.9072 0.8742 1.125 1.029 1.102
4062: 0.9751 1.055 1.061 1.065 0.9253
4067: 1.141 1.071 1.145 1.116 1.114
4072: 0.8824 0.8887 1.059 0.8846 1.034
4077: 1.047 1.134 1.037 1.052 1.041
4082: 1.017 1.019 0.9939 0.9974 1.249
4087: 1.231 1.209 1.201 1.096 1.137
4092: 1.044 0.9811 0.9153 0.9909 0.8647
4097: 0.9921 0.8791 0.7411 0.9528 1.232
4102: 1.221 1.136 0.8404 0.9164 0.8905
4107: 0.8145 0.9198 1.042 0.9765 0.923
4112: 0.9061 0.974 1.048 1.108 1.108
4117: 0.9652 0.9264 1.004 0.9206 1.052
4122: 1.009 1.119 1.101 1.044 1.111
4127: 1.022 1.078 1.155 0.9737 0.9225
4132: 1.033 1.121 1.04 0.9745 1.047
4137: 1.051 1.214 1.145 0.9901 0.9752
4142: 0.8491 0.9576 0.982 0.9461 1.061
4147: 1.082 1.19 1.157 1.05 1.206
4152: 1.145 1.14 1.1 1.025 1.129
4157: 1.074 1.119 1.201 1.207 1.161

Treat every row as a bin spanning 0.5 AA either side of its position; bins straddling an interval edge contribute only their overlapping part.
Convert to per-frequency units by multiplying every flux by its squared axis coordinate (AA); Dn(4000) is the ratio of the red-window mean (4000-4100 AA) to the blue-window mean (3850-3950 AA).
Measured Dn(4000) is 1.43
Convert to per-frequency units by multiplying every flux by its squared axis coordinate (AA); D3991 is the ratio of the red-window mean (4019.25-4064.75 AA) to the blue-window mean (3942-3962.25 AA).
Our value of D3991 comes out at 1.26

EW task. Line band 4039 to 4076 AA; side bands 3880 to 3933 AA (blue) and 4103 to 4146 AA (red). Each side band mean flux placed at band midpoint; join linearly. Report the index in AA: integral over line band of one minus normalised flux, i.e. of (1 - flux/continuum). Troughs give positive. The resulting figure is -4.34 AA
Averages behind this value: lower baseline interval 0.781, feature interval 1.05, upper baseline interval 1.01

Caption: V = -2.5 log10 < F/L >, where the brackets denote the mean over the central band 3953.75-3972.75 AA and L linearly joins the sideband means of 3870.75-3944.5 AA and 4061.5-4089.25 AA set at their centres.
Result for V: 0.19 mag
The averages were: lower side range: 0.773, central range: 0.724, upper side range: 1.06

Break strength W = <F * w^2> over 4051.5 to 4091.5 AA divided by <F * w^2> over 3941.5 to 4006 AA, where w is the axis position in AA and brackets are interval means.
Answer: 1.27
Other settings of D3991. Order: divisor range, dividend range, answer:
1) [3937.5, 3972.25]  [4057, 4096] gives 1.40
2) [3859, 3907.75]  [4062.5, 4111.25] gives 1.44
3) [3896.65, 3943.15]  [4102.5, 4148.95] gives 1.44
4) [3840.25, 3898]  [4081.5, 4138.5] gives 1.49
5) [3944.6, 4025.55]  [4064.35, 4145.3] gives 1.17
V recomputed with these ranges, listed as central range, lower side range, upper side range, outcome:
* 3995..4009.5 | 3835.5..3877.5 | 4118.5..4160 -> -0.11 mag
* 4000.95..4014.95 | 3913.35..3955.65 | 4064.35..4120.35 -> -0.19 mag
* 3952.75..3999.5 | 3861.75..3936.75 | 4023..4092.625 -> 0.09 mag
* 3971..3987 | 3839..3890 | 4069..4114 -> 0.06 mag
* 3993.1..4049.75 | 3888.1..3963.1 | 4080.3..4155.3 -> -0.16 mag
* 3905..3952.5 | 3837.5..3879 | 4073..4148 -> 0.07 mag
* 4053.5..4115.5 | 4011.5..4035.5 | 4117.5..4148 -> 0.02 mag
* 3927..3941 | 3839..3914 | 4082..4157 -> 0.29 mag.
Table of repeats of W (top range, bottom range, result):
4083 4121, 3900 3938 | 1.42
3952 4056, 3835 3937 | 1.33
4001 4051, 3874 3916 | 1.44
